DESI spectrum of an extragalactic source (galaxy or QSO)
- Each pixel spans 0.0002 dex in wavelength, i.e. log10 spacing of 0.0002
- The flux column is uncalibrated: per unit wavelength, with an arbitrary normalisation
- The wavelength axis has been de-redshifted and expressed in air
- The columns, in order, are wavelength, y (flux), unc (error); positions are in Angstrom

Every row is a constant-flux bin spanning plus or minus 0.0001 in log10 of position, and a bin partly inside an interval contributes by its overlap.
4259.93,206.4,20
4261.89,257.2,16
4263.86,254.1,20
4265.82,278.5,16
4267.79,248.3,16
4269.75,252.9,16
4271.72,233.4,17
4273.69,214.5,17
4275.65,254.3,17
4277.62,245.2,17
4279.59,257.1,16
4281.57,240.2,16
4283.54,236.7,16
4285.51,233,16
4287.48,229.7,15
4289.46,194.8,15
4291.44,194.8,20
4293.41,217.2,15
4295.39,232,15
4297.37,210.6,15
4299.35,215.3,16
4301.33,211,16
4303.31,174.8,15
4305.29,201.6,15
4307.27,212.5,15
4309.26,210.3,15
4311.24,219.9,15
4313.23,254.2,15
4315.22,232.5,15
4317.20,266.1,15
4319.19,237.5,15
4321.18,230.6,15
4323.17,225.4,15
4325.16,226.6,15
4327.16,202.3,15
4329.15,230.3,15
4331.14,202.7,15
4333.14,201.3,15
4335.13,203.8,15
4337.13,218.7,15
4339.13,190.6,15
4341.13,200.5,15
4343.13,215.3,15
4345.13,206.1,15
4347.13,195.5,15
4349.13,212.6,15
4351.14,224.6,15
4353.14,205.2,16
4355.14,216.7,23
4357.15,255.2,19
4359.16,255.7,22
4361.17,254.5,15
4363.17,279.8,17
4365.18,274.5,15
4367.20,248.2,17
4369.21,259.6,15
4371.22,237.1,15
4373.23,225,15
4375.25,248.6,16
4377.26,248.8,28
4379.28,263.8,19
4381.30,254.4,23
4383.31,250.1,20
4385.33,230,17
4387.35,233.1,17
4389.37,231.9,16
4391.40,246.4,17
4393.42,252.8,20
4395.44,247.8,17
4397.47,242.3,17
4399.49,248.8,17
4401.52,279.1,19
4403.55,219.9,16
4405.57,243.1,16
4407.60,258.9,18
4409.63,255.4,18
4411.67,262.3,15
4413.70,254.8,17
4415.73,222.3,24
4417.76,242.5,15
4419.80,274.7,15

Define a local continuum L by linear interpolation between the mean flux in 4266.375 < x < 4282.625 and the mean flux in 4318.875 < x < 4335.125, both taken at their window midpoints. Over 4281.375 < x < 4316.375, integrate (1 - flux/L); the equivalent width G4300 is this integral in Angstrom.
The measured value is 2.15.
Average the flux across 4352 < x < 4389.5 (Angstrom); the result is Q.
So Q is 246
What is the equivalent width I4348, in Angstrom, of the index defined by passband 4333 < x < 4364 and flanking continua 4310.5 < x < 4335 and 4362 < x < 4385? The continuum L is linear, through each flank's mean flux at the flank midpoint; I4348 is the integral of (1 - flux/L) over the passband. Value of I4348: 2.5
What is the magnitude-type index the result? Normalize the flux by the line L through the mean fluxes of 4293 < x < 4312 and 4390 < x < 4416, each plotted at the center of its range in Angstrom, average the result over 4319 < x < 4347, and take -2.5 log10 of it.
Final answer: 0.05 mag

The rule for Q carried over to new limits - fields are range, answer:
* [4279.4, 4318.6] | 222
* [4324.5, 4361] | 215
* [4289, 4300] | 211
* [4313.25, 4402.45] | 235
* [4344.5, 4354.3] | 209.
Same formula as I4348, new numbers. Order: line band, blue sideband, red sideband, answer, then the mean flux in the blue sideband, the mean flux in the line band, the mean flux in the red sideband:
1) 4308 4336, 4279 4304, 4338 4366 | -0.2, 219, 224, 227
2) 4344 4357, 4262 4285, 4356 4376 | 2.0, 247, 213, 254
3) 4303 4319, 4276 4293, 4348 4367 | 0.7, 229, 224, 242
